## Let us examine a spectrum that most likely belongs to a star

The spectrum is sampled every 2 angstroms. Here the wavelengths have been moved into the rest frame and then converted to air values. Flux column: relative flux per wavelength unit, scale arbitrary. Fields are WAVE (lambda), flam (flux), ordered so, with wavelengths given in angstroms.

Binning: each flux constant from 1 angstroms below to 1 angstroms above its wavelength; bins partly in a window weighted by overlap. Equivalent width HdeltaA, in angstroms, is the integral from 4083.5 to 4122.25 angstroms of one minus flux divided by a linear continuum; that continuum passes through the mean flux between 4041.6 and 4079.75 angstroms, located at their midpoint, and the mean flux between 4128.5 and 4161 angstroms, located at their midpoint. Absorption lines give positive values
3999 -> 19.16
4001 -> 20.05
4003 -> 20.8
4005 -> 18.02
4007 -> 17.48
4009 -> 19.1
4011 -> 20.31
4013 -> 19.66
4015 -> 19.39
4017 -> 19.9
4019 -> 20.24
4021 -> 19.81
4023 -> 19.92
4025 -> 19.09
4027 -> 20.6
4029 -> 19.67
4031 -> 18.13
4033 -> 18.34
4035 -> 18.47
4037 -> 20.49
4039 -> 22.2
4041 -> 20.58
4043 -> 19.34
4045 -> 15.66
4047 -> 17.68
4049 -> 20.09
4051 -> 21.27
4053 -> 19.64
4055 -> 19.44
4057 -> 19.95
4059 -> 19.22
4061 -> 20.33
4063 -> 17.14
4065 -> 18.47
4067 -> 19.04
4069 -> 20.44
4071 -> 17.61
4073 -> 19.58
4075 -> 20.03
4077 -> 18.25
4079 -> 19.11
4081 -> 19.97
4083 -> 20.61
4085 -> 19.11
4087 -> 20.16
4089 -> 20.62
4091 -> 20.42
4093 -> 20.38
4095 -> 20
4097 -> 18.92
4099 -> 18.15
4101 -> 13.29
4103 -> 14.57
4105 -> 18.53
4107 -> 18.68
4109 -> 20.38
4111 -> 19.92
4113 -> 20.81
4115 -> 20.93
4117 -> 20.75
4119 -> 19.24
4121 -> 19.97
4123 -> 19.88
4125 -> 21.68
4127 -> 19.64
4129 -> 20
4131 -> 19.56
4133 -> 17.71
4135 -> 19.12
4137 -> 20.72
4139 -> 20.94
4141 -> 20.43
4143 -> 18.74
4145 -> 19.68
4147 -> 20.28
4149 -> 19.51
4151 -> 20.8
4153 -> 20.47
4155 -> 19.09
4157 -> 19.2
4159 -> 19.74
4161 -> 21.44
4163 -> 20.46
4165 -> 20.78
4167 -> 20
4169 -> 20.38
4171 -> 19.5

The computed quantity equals 0.4 angstroms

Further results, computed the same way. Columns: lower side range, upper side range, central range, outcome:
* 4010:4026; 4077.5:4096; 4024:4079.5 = 1.7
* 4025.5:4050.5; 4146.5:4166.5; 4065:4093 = 0.0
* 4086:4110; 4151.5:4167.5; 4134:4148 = -0.2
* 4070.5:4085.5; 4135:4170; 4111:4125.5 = -0.5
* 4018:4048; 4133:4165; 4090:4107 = 1.4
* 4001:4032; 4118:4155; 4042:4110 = 2.4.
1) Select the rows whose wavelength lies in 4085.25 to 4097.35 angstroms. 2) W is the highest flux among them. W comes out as 20.62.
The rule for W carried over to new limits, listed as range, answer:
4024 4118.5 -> 22.2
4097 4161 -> 21.68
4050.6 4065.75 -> 21.27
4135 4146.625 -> 20.94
